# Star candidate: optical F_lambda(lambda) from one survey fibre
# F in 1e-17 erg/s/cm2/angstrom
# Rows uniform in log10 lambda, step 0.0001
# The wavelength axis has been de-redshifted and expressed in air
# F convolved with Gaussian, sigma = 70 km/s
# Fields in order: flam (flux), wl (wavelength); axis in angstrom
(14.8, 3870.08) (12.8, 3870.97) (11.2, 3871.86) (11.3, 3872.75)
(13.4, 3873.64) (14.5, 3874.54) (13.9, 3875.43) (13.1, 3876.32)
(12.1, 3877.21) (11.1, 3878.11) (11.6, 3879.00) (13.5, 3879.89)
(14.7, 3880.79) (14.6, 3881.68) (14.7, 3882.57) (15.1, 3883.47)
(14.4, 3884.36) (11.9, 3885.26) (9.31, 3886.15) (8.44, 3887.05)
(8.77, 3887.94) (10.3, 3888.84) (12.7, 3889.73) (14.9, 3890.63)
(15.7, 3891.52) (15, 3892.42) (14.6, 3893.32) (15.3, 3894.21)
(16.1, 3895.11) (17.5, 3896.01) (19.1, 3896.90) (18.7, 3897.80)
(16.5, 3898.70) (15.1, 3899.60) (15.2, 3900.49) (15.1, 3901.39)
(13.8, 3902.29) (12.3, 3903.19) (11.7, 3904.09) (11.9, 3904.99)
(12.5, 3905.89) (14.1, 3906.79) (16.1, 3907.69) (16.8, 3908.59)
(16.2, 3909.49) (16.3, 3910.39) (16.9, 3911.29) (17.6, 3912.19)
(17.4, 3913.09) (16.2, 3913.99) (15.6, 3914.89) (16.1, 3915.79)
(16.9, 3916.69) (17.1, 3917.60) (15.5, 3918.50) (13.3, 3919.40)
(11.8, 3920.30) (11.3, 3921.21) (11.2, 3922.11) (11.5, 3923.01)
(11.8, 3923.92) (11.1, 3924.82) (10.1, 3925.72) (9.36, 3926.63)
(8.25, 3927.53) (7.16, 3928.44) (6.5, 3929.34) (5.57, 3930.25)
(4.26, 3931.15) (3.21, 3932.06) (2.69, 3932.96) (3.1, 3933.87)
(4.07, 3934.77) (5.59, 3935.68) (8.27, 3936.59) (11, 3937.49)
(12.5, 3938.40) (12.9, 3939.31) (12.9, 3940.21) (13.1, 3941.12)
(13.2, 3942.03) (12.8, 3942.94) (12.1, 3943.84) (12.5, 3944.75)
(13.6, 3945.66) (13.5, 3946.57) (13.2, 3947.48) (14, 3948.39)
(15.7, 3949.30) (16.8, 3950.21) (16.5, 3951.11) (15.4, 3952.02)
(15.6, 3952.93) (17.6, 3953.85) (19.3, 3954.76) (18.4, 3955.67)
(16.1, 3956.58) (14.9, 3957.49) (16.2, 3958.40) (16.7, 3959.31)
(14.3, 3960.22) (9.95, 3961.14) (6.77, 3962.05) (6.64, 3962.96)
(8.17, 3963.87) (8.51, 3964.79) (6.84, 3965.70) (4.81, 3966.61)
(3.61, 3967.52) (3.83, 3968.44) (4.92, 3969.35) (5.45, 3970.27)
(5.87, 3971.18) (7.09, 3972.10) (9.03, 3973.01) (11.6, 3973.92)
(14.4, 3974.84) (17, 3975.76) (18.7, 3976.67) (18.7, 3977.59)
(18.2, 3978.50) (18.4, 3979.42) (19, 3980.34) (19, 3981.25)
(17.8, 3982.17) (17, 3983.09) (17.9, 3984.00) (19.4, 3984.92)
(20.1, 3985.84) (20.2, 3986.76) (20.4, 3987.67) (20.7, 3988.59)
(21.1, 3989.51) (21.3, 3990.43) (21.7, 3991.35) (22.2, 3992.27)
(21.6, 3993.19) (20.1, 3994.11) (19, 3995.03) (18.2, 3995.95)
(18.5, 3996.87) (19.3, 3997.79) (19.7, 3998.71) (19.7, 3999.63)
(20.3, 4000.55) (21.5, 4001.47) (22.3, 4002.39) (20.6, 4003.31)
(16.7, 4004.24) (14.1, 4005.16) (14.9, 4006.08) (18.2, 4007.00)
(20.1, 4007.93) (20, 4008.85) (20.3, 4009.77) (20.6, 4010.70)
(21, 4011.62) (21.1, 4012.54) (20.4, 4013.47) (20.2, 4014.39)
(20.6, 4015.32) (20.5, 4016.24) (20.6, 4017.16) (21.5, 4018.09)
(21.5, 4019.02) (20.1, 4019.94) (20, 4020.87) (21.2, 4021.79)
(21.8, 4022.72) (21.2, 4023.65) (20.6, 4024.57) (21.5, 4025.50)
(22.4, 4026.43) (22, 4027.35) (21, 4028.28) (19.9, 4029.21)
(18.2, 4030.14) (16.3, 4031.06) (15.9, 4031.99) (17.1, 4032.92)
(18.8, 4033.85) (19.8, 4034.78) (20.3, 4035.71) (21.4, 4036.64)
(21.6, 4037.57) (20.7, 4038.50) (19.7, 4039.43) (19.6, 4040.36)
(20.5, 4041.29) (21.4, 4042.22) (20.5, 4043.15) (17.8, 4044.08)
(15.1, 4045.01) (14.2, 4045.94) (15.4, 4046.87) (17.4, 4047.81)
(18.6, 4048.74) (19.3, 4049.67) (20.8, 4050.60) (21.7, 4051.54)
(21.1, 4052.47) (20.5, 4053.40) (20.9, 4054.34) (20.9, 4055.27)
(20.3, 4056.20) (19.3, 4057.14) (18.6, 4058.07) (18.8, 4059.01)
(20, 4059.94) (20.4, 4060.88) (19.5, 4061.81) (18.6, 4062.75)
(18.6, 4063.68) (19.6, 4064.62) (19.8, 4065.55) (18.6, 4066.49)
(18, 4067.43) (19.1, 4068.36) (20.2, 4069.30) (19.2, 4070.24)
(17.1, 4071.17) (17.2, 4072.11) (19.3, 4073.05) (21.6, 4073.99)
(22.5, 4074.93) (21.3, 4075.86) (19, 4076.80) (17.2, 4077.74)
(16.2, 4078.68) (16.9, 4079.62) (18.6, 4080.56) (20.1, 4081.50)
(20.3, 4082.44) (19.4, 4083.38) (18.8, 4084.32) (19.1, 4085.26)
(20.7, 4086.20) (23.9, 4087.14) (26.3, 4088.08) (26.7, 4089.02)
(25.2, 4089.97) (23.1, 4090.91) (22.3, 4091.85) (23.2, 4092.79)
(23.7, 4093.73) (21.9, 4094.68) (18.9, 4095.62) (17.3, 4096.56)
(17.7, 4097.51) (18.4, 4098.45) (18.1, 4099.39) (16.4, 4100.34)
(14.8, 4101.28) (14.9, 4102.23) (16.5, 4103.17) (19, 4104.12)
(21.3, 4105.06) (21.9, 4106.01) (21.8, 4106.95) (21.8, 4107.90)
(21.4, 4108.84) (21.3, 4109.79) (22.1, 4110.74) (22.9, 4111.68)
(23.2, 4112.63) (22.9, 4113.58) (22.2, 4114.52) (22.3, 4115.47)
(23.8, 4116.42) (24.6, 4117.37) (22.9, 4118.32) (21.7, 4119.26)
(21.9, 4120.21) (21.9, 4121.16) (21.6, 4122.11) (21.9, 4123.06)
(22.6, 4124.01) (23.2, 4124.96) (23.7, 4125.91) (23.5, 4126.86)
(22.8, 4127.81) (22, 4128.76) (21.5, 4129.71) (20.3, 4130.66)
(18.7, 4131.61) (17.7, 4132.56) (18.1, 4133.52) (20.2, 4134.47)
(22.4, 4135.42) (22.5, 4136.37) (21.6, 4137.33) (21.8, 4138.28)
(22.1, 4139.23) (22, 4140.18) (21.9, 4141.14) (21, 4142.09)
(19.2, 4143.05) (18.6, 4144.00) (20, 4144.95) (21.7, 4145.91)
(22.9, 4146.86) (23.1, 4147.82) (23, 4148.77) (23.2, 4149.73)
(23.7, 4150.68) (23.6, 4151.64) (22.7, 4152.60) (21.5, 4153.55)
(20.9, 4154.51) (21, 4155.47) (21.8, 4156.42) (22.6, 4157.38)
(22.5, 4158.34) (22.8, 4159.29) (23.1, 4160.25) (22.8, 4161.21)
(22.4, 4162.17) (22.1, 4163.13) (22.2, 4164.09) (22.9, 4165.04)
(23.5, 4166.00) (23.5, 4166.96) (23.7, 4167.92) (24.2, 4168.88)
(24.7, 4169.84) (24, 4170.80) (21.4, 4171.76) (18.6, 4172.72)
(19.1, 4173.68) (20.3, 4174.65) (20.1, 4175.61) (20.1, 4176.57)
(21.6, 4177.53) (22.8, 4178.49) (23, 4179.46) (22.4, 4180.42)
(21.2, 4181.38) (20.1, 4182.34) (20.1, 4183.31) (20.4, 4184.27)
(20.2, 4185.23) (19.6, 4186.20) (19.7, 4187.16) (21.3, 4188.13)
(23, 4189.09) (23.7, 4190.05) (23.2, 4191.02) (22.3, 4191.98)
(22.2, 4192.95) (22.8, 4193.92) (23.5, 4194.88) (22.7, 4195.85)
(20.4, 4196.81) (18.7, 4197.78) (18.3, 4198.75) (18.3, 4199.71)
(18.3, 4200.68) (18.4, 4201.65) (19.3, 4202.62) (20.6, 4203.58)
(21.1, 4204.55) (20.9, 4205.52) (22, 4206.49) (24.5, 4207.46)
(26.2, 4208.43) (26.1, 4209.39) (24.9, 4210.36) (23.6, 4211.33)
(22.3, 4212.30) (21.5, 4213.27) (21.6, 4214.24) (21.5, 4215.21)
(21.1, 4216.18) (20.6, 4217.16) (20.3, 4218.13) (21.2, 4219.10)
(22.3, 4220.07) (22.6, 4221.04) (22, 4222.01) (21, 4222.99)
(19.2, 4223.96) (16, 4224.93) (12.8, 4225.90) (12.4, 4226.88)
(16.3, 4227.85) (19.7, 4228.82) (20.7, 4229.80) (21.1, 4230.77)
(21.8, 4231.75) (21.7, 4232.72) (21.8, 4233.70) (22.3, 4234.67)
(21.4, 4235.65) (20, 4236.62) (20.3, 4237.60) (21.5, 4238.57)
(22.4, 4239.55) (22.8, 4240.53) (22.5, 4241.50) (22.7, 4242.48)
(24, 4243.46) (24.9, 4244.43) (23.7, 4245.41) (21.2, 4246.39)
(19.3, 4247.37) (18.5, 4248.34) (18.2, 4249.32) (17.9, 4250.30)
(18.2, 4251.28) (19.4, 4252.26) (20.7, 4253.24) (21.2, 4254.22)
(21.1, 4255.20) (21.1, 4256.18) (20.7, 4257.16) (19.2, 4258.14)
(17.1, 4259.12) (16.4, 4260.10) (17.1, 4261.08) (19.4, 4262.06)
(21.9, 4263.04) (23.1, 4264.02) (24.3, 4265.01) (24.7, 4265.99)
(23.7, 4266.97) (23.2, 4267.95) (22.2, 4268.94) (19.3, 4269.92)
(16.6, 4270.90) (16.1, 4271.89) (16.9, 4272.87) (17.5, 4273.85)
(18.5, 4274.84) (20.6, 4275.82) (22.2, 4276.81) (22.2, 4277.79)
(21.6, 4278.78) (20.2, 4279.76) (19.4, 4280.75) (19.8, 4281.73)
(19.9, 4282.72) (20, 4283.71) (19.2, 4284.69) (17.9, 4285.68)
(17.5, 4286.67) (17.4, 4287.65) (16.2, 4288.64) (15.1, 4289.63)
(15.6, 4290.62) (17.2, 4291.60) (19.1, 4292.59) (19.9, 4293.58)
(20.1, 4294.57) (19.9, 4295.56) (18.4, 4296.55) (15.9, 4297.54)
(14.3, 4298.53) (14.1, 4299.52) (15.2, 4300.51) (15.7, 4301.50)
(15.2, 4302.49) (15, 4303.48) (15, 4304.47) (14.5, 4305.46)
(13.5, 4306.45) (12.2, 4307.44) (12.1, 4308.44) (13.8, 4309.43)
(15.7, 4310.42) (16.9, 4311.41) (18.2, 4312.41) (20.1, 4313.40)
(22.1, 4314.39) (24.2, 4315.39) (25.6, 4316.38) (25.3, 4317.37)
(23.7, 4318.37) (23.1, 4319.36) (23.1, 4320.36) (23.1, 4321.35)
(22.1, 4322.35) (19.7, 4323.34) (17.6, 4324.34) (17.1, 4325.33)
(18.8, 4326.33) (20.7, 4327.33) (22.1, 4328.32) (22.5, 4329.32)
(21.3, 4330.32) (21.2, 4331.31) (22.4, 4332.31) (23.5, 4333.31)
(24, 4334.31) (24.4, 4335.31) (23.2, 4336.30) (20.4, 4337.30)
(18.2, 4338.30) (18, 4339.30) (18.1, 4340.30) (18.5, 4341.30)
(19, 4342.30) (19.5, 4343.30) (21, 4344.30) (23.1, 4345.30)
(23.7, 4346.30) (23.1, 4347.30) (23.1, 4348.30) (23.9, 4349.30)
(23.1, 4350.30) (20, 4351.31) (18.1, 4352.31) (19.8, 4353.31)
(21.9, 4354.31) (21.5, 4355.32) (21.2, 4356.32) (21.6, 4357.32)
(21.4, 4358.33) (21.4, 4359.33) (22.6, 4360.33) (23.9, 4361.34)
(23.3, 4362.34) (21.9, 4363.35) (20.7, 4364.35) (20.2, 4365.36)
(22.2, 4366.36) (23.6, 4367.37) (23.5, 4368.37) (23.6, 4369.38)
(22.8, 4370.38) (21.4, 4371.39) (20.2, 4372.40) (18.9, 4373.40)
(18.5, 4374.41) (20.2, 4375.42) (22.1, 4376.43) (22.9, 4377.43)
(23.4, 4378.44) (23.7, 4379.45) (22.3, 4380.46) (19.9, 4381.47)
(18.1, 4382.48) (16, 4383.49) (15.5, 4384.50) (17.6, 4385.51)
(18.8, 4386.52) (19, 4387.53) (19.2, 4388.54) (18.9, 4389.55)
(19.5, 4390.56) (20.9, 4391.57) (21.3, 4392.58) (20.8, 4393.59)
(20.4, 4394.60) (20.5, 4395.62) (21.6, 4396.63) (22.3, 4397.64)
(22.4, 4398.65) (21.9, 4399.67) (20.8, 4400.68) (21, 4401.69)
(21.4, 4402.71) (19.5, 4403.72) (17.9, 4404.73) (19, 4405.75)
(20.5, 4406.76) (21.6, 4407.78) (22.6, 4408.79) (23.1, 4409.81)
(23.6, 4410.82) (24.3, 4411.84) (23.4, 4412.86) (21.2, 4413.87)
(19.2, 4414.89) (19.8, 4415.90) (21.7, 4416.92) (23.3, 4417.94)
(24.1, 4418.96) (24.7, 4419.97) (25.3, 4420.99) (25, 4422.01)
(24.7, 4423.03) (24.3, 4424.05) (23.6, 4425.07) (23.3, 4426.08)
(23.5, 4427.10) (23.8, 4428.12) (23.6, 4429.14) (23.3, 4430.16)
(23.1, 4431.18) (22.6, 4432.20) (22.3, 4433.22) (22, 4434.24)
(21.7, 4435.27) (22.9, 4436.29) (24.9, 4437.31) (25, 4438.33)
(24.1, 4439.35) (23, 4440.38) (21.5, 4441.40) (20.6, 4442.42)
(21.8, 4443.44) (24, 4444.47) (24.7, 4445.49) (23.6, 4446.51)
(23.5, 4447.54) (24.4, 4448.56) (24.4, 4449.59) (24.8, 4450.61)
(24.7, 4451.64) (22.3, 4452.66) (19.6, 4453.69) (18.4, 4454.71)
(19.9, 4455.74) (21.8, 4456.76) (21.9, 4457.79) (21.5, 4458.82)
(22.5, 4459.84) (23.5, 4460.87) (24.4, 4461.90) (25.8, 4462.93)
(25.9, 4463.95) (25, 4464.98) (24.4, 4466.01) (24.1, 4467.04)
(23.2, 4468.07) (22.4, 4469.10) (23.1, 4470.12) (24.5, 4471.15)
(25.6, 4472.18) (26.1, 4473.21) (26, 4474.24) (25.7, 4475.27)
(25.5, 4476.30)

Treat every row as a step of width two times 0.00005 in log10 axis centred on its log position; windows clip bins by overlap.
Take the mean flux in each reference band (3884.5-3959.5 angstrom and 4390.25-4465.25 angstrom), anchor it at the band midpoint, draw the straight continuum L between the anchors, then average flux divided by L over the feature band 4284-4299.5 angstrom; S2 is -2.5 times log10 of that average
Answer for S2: 0.14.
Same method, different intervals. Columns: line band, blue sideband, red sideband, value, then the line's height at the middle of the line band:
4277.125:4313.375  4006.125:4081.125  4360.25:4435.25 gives 0.223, 21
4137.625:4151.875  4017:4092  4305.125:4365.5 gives -0.087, 20.1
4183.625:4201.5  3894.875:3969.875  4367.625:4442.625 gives -0.196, 17.5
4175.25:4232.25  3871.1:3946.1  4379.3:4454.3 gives -0.163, 18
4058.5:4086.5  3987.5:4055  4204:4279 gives 0.048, 20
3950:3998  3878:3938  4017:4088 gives 0.055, 15.8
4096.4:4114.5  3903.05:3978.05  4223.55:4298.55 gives -0.233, 15.9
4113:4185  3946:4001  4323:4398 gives -0.222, 17.8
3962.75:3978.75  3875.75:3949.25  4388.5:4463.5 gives 0.396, 13.8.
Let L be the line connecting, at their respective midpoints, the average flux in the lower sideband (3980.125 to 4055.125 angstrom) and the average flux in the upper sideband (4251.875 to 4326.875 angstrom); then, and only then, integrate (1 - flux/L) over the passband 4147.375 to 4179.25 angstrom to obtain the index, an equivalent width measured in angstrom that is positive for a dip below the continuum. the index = -4.9 angstrom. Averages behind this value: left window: 19.7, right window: 19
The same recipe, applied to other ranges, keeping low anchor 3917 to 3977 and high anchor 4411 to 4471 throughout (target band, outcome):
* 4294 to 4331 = 2.59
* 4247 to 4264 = -0.71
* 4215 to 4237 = -2.60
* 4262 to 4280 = -1.74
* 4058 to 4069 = -4.20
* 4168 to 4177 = -2.70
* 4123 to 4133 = -4.00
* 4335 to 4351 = -0.37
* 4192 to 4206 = -2.66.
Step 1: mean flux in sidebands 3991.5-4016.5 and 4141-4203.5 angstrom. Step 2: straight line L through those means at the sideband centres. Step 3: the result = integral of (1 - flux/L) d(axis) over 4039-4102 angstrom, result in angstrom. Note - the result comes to 2.5 angstrom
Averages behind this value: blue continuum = 19.7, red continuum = 21.6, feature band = 19.6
